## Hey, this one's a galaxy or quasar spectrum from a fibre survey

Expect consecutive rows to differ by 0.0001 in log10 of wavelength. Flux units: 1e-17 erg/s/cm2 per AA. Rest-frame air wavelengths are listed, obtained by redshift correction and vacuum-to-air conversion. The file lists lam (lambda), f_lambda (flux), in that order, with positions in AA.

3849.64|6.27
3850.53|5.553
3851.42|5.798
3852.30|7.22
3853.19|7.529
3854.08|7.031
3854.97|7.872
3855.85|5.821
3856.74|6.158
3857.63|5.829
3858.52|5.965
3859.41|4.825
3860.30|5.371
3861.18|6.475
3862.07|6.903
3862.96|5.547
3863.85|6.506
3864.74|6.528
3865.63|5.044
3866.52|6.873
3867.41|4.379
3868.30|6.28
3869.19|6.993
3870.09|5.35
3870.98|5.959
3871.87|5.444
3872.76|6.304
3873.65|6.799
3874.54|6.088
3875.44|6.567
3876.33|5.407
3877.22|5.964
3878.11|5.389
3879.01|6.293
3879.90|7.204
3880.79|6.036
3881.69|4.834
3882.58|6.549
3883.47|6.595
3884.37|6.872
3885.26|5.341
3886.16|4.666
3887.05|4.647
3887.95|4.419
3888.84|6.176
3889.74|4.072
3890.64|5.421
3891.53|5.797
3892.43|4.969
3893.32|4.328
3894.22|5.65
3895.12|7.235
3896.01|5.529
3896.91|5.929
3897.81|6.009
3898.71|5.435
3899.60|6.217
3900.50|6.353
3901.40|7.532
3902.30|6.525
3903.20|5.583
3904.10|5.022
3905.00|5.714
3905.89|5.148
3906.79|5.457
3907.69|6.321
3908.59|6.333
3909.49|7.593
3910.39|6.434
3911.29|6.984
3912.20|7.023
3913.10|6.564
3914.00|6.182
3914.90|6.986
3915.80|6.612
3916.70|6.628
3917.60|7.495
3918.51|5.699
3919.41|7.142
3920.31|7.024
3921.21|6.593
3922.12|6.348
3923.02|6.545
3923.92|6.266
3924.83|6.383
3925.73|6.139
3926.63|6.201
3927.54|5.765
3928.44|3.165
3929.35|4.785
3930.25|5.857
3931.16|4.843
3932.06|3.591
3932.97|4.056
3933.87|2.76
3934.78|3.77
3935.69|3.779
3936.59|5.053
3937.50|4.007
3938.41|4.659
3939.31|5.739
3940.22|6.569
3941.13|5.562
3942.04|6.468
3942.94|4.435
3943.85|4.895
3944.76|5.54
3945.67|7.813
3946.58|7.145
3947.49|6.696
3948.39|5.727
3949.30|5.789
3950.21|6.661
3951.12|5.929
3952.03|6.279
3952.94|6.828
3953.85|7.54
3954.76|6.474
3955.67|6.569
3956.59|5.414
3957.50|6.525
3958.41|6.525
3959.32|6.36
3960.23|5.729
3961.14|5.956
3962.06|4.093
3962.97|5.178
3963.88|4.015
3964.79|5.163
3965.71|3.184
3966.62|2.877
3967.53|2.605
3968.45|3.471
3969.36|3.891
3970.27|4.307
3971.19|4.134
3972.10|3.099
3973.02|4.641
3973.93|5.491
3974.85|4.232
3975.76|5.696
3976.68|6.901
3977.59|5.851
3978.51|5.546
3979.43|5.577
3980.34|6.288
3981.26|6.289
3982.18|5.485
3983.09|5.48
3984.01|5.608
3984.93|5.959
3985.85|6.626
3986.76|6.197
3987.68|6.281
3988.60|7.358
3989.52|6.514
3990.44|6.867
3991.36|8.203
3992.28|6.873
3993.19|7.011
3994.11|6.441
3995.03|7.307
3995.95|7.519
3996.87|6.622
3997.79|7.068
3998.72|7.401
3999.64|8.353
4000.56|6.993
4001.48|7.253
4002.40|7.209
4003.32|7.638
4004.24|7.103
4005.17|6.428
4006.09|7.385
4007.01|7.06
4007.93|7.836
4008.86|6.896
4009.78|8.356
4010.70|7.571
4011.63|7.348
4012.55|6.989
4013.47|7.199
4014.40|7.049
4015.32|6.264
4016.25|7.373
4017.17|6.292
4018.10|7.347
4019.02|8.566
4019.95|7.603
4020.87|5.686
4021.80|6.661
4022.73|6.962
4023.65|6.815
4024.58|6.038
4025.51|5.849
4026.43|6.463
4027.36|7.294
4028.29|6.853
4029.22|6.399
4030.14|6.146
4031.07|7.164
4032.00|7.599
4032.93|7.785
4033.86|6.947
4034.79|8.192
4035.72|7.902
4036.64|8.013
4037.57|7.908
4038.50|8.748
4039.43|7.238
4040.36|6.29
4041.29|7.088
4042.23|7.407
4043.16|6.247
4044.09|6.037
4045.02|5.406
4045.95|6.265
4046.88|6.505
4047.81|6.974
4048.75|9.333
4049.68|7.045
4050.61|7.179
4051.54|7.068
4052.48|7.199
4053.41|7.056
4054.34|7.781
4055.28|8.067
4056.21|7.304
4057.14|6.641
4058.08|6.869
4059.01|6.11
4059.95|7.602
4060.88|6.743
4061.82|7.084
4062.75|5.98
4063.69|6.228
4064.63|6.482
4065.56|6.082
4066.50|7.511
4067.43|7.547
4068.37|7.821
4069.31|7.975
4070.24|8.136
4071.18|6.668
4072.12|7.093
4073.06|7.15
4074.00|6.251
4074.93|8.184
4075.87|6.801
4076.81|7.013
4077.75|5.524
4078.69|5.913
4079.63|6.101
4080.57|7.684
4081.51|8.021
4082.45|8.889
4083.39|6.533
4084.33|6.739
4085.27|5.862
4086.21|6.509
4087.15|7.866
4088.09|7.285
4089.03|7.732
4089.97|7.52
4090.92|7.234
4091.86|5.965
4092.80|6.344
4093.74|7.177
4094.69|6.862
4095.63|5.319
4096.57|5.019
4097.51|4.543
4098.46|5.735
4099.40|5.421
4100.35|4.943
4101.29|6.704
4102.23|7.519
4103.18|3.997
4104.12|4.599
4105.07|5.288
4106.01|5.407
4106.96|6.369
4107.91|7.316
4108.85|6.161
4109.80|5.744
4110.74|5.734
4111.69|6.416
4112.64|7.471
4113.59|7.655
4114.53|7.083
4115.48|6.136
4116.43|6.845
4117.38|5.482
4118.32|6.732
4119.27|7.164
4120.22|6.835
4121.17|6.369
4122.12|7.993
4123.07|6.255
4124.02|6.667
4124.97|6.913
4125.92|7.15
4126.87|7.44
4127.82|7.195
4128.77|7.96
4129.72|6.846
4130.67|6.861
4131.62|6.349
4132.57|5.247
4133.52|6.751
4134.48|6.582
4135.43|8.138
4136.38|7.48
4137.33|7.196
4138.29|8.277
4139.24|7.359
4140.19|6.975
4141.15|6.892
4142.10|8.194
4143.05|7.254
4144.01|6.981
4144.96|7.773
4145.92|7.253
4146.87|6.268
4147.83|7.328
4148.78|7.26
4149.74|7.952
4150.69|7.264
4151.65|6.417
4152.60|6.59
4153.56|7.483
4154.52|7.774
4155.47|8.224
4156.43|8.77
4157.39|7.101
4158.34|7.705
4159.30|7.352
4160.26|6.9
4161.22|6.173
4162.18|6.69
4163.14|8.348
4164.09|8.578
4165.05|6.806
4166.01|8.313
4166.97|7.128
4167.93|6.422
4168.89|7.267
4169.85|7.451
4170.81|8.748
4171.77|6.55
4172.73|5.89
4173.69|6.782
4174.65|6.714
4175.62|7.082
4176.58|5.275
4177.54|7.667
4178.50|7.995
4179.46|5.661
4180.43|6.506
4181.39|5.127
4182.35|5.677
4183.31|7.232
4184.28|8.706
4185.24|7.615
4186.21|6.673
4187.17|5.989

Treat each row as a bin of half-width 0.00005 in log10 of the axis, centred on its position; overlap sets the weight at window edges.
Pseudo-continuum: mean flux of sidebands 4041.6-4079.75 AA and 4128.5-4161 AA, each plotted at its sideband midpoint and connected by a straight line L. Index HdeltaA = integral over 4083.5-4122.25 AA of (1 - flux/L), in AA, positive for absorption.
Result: 4.0 AA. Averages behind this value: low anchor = 6.94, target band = 6.36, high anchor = 7.24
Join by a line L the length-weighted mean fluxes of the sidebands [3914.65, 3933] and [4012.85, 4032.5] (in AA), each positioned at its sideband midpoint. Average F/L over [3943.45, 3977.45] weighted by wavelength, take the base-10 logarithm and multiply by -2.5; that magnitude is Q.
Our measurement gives 0.16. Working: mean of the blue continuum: 5.94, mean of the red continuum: 6.84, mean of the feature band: 5.39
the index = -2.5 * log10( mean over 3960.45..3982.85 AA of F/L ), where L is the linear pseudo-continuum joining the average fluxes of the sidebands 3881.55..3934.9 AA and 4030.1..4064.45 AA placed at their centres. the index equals 0.32 mag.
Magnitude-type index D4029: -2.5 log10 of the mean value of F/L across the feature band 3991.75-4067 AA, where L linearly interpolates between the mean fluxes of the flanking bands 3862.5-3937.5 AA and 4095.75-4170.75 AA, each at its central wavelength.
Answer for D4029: -0.11 mag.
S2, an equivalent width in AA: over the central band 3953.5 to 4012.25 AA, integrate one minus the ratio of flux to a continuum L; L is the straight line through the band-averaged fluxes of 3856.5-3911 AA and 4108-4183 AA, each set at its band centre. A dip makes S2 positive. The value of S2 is 2.1 AA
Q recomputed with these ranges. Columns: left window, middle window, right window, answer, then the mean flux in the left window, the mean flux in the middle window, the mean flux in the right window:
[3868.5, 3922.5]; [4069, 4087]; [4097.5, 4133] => -0.11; 6.06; 7.01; 6.41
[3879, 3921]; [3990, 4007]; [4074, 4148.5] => -0.13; 6.06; 7.2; 6.71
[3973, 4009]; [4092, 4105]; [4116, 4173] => 0.22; 6.61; 5.7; 7.18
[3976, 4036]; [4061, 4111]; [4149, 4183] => 0.07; 6.89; 6.56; 7.1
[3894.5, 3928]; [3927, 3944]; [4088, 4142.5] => 0.32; 6.35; 4.73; 6.6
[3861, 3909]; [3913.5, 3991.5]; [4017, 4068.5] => 0.14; 5.87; 5.6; 7.02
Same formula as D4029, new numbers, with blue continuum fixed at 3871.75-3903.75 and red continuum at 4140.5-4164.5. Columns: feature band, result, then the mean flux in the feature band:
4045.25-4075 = -0.04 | 7.1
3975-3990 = 0.06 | 6.07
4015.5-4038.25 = -0.07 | 7.08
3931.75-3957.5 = 0.11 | 5.59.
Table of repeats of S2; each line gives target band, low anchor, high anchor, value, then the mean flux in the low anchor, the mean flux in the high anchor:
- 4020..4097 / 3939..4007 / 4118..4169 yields -4.3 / 5.99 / 7.21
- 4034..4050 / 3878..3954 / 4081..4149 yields -2.0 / 5.83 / 6.71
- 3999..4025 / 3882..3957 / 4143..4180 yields -3.3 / 5.84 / 7.21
